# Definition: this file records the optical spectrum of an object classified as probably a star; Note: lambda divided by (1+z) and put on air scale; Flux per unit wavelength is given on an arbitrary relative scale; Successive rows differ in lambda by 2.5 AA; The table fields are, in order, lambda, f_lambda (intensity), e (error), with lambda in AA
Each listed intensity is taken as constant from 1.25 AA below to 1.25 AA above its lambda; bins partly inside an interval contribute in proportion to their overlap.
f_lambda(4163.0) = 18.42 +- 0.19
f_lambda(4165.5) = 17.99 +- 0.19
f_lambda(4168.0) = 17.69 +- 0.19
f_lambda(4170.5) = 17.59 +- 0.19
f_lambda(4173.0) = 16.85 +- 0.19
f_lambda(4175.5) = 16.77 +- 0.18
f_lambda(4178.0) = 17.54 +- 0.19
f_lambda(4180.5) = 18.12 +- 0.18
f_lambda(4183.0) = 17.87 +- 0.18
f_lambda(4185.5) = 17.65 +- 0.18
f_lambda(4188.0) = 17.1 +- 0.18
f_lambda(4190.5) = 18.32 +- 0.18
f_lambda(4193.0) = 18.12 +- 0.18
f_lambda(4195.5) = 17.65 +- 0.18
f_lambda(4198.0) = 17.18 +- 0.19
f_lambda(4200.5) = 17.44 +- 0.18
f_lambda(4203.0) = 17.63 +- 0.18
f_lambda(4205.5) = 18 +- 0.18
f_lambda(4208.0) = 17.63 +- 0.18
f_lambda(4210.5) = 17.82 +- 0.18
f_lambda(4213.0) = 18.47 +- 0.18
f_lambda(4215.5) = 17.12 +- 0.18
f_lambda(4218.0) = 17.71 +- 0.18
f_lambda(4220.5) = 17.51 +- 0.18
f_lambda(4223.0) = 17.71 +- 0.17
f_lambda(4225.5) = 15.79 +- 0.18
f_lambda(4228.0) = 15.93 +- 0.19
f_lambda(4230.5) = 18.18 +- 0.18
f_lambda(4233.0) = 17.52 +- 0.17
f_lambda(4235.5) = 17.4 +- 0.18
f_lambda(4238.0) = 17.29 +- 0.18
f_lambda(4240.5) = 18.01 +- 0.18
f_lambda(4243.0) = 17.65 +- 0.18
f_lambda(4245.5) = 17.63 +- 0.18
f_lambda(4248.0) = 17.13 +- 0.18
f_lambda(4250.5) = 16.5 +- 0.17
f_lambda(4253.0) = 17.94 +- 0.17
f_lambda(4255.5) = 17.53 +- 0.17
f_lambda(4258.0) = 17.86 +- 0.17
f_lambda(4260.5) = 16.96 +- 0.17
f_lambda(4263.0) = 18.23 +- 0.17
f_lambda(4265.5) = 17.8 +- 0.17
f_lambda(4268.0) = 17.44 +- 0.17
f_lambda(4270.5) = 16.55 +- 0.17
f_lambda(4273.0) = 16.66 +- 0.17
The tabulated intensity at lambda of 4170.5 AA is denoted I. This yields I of 17.59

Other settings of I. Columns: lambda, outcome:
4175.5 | 16.77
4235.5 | 17.4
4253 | 17.94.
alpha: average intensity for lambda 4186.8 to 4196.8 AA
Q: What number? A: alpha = 17.8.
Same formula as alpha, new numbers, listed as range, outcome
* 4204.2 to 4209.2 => 17.8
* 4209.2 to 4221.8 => 17.7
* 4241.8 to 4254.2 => 17.4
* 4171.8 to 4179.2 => 17.1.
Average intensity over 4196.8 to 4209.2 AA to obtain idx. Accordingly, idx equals 17.6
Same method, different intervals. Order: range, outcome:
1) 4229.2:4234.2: 17.8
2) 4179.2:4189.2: 17.7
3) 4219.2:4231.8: 17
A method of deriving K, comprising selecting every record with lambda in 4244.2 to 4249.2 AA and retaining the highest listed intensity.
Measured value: 17.63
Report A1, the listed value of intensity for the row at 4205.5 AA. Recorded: 18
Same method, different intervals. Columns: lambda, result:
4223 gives 17.71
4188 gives 17.1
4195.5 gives 17.65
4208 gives 17.63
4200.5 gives 17.44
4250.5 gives 16.5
